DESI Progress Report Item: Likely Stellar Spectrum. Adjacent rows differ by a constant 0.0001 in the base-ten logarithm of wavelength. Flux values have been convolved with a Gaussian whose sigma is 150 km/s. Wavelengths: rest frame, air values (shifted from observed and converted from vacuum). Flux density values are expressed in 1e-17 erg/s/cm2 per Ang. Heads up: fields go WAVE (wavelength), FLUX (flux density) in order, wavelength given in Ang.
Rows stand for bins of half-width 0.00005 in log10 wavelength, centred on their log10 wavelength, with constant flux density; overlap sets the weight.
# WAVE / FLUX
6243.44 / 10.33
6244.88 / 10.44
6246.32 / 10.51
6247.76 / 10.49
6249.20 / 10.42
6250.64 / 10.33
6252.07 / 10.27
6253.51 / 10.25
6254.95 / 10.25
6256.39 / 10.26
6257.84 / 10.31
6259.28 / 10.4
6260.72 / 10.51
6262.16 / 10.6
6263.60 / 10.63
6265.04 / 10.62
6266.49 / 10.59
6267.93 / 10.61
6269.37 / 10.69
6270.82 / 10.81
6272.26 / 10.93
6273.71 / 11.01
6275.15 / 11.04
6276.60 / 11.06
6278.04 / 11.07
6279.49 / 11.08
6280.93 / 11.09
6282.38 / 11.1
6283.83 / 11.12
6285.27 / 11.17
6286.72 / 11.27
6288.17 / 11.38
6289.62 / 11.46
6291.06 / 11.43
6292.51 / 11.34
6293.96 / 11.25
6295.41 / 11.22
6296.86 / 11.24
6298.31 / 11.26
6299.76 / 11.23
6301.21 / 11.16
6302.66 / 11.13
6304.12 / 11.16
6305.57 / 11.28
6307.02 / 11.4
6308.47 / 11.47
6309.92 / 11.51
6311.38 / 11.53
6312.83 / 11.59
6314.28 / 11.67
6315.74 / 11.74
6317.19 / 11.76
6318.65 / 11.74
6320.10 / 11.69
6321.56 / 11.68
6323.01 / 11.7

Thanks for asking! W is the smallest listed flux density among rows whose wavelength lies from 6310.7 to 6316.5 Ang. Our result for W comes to 11.53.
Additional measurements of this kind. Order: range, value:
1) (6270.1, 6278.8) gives 10.81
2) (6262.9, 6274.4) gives 10.59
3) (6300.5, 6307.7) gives 11.13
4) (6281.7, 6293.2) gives 11.1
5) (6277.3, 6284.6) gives 11.07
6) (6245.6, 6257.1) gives 10.25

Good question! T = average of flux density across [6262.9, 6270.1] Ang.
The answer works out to 10.6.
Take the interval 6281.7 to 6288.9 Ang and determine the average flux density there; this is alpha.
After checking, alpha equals 11.2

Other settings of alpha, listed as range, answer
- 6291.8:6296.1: 11.3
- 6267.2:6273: 10.8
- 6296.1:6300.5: 11.2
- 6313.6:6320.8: 11.7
